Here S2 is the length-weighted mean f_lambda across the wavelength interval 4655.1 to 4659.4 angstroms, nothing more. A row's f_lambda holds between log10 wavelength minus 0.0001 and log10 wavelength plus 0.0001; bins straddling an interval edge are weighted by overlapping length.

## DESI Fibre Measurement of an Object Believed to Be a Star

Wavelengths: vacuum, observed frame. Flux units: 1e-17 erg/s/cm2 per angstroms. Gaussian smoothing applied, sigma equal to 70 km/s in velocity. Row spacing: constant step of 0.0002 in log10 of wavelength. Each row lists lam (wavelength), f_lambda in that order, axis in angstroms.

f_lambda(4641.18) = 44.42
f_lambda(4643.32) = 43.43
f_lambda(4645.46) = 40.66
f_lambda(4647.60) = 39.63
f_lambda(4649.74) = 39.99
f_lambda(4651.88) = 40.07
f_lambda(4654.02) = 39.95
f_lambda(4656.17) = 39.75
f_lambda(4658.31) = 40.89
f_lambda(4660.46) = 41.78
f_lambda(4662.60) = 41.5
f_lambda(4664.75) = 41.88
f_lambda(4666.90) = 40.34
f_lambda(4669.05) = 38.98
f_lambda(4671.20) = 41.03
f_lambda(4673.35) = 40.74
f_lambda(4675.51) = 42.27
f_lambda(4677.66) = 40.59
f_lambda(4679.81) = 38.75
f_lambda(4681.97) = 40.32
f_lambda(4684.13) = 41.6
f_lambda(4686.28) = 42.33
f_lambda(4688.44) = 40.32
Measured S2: 40.3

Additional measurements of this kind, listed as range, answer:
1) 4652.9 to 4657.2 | 39.8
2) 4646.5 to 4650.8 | 39.8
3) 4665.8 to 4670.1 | 39.7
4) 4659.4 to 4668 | 41.4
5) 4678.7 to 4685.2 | 40.2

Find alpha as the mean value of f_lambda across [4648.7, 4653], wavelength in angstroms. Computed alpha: 40.1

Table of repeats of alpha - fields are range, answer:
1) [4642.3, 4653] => 40.8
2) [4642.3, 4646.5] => 42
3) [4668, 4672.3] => 40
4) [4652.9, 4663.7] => 40.8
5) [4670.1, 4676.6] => 41.3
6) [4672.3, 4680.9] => 40.6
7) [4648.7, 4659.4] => 40.1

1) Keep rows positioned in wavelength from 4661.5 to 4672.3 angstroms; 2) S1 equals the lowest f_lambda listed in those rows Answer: 38.98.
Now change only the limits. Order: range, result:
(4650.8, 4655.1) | 39.95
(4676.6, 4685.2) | 38.75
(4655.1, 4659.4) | 39.75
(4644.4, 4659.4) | 39.63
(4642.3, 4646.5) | 40.66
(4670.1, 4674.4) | 40.74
